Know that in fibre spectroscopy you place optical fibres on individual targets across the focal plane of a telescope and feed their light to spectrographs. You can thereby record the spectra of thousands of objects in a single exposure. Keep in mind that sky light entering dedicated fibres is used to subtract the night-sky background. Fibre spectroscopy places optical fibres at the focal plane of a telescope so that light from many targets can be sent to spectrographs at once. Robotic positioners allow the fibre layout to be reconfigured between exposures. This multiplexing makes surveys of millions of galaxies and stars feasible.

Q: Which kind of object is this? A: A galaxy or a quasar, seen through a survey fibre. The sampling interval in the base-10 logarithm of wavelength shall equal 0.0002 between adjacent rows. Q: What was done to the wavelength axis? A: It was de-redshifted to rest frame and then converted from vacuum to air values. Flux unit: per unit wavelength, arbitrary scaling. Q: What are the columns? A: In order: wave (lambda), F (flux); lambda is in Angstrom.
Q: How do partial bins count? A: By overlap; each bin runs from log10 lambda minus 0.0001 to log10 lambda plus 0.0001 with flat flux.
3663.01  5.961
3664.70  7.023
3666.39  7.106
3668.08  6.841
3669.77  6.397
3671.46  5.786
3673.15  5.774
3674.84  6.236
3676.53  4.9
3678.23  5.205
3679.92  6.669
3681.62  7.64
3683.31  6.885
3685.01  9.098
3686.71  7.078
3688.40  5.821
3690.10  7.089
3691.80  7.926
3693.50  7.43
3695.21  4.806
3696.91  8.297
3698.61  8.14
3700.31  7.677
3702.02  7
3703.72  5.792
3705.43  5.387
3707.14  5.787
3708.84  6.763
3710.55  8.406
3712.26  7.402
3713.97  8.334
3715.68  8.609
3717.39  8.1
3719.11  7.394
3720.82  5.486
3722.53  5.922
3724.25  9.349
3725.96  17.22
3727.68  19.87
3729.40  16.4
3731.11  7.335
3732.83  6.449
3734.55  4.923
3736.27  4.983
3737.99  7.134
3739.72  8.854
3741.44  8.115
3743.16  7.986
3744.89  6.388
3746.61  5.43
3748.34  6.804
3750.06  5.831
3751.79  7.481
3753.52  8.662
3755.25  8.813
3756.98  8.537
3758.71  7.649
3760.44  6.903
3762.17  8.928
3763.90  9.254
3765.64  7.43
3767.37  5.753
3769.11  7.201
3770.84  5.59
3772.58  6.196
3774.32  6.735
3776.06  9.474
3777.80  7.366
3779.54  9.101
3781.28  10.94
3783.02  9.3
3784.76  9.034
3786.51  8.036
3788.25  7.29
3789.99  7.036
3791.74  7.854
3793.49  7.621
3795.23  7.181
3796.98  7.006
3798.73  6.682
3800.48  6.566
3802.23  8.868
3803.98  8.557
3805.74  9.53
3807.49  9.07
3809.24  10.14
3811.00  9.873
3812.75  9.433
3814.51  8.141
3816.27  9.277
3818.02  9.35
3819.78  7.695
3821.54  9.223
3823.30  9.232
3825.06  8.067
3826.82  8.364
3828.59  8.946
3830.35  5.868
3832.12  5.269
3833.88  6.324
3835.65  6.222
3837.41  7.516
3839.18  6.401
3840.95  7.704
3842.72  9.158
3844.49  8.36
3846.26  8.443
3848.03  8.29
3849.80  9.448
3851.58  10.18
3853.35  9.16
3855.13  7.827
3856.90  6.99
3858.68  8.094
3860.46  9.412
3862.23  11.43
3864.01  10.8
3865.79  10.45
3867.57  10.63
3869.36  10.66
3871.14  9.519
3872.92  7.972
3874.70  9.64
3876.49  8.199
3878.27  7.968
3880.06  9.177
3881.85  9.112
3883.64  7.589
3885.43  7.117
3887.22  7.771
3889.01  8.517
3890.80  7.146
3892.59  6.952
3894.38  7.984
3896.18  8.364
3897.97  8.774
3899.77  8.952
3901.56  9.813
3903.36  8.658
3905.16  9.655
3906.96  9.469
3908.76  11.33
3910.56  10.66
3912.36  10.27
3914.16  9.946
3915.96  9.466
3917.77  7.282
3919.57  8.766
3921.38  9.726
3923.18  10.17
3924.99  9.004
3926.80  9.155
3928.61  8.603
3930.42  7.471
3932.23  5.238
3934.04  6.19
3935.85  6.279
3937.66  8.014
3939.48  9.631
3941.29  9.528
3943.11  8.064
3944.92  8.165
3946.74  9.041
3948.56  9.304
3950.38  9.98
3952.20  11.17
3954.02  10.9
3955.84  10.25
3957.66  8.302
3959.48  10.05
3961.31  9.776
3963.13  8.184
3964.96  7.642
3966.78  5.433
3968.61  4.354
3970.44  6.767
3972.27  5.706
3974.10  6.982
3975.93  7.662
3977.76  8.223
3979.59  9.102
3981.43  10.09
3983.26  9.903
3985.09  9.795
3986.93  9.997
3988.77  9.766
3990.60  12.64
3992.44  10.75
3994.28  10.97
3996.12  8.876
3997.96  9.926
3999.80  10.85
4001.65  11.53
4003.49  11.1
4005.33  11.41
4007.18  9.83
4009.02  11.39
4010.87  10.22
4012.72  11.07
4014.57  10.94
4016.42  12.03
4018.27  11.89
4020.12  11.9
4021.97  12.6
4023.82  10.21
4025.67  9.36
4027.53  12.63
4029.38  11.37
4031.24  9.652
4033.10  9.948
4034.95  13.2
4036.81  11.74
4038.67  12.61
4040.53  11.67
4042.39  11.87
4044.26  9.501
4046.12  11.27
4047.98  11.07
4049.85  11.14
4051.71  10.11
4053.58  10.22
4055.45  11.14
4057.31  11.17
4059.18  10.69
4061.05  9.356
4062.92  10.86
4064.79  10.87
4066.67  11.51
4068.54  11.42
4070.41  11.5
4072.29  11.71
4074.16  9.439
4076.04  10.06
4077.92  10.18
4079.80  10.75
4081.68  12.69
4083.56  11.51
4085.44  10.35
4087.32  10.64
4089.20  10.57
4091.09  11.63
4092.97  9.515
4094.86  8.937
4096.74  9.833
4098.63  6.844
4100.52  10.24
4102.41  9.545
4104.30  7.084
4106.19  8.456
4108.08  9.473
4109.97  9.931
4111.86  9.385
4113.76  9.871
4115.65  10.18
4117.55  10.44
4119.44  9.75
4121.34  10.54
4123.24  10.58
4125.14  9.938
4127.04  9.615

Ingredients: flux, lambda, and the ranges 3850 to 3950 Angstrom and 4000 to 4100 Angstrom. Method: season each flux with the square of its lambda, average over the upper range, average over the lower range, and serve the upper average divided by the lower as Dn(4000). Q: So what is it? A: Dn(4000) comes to 1.3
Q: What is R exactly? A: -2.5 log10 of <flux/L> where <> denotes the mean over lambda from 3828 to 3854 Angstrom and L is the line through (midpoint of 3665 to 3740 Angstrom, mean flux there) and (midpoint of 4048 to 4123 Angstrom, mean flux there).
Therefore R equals 0.10 mag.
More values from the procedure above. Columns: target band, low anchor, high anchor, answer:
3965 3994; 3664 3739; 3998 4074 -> 0.23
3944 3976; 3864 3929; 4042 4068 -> 0.17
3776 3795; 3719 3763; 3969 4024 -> 0.04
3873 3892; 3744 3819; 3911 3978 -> 0.01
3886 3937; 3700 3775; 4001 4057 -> 0.14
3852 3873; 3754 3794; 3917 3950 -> -0.16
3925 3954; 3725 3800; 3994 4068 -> 0.18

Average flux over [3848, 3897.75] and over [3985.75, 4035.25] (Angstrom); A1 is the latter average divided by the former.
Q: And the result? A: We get 1.24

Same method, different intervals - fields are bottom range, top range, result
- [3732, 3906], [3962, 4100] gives 1.26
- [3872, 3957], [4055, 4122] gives 1.16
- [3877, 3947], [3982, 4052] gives 1.28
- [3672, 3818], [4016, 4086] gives 1.41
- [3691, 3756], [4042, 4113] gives 1.29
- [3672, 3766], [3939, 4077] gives 1.32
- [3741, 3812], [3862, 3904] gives 1.12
